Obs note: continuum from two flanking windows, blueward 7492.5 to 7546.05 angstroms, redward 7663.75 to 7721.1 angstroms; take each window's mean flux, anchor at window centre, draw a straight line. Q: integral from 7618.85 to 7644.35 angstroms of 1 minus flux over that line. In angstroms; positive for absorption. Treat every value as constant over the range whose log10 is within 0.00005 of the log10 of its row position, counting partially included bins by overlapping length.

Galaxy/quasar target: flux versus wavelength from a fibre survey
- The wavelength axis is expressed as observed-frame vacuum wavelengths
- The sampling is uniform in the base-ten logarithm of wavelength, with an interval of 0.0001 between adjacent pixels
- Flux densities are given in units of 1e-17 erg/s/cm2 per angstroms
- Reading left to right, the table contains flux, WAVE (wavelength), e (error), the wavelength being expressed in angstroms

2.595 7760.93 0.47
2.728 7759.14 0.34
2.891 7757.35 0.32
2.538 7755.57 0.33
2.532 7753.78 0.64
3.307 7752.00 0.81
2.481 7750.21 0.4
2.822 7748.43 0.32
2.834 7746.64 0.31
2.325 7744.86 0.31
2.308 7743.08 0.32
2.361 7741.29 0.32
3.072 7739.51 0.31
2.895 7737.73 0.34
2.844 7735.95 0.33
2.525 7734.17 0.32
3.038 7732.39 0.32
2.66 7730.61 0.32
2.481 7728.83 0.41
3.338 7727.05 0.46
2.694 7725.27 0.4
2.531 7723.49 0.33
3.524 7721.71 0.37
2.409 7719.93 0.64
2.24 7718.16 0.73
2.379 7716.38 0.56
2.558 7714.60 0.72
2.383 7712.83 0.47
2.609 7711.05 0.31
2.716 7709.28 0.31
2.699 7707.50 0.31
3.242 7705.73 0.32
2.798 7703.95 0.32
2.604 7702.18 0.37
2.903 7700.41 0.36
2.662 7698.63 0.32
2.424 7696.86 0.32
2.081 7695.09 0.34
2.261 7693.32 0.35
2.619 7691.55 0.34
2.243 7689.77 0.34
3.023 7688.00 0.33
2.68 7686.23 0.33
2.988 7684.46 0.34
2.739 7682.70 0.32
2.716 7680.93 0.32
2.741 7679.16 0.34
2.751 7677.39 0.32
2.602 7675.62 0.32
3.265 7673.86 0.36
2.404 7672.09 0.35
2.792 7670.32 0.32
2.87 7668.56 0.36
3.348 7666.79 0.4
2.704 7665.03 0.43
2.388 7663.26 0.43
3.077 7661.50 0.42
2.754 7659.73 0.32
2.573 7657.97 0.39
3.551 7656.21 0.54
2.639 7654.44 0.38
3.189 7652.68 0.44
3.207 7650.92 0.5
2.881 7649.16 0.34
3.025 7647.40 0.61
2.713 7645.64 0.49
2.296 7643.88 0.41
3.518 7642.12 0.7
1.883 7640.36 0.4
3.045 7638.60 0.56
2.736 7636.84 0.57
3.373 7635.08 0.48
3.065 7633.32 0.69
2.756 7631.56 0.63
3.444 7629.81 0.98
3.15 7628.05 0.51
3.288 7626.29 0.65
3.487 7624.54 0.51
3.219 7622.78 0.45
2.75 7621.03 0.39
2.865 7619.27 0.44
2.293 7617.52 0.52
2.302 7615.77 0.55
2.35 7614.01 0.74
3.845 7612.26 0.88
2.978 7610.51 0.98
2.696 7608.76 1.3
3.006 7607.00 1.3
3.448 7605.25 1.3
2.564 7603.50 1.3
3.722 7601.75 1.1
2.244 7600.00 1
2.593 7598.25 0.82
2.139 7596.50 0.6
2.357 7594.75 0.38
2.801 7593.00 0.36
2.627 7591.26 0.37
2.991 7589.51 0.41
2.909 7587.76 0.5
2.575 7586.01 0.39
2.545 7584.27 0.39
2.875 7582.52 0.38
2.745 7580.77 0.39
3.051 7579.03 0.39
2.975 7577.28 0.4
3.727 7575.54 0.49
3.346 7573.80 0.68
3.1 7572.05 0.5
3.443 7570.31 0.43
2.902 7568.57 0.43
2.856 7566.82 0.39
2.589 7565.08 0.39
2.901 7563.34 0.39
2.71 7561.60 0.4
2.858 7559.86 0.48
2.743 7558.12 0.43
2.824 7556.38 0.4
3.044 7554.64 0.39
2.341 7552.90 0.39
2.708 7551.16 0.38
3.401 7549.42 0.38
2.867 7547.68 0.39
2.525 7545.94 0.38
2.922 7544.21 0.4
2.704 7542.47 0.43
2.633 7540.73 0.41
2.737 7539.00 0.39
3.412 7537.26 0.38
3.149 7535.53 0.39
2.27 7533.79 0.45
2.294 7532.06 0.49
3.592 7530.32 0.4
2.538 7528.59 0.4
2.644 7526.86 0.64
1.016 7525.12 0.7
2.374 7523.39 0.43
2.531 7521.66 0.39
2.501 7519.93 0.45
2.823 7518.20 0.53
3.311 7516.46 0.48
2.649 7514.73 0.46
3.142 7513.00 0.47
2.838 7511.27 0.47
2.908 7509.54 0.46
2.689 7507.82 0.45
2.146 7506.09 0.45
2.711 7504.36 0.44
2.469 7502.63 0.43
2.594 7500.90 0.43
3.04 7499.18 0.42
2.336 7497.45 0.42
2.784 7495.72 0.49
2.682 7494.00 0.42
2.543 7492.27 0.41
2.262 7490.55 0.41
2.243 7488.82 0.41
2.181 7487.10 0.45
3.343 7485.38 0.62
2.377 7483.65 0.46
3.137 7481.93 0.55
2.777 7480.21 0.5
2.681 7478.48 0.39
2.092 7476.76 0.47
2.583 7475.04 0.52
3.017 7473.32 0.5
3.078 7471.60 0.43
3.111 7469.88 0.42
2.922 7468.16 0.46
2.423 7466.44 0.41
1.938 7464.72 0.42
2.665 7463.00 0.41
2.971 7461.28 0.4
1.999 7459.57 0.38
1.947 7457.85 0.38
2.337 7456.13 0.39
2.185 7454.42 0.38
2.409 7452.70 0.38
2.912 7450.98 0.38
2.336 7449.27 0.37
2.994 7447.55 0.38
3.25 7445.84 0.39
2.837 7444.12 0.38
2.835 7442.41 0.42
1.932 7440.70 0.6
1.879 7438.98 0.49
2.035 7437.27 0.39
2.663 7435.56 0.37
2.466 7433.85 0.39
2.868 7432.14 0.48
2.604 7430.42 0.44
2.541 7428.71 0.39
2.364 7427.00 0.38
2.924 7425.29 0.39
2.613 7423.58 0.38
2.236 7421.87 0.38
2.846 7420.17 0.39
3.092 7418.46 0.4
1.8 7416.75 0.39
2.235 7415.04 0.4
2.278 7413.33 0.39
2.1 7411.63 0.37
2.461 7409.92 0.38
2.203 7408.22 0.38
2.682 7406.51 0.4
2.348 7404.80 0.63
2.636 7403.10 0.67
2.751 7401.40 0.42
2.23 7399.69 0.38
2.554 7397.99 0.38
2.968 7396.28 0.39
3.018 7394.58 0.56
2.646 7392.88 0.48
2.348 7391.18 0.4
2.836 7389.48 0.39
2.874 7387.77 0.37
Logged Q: -3.2 angstroms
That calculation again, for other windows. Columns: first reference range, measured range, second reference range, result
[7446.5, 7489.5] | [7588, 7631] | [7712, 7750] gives -4.0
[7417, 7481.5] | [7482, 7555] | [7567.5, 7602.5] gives 1.5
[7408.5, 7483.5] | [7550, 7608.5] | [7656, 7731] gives -5.0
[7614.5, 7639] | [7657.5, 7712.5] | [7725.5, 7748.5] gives 2.4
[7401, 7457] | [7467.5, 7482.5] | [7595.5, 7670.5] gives -1.3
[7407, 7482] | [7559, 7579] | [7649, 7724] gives -3.0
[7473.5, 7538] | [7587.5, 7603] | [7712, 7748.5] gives -0.2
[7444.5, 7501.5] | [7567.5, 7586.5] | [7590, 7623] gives -2.1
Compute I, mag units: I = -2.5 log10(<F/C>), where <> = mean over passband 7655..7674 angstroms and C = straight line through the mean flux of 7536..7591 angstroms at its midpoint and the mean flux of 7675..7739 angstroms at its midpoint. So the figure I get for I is -0.044 mag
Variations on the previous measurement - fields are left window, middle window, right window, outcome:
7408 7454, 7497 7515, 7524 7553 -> -0.021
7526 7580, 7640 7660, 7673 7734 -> -0.045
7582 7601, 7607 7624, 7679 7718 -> -0.088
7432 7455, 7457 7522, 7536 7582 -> 0.020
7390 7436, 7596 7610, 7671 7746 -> -0.078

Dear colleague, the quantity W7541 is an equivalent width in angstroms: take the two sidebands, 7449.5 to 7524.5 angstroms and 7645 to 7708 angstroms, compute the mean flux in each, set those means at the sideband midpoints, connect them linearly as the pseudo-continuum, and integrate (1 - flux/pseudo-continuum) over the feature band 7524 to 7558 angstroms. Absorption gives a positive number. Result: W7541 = -0.68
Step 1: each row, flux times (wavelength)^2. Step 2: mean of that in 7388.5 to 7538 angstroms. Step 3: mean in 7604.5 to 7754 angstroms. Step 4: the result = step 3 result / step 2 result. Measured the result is 1.14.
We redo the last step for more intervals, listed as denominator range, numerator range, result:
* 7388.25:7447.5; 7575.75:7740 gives 1.18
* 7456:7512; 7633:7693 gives 1.14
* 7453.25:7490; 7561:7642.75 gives 1.17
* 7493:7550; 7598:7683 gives 1.11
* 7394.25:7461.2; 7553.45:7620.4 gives 1.19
